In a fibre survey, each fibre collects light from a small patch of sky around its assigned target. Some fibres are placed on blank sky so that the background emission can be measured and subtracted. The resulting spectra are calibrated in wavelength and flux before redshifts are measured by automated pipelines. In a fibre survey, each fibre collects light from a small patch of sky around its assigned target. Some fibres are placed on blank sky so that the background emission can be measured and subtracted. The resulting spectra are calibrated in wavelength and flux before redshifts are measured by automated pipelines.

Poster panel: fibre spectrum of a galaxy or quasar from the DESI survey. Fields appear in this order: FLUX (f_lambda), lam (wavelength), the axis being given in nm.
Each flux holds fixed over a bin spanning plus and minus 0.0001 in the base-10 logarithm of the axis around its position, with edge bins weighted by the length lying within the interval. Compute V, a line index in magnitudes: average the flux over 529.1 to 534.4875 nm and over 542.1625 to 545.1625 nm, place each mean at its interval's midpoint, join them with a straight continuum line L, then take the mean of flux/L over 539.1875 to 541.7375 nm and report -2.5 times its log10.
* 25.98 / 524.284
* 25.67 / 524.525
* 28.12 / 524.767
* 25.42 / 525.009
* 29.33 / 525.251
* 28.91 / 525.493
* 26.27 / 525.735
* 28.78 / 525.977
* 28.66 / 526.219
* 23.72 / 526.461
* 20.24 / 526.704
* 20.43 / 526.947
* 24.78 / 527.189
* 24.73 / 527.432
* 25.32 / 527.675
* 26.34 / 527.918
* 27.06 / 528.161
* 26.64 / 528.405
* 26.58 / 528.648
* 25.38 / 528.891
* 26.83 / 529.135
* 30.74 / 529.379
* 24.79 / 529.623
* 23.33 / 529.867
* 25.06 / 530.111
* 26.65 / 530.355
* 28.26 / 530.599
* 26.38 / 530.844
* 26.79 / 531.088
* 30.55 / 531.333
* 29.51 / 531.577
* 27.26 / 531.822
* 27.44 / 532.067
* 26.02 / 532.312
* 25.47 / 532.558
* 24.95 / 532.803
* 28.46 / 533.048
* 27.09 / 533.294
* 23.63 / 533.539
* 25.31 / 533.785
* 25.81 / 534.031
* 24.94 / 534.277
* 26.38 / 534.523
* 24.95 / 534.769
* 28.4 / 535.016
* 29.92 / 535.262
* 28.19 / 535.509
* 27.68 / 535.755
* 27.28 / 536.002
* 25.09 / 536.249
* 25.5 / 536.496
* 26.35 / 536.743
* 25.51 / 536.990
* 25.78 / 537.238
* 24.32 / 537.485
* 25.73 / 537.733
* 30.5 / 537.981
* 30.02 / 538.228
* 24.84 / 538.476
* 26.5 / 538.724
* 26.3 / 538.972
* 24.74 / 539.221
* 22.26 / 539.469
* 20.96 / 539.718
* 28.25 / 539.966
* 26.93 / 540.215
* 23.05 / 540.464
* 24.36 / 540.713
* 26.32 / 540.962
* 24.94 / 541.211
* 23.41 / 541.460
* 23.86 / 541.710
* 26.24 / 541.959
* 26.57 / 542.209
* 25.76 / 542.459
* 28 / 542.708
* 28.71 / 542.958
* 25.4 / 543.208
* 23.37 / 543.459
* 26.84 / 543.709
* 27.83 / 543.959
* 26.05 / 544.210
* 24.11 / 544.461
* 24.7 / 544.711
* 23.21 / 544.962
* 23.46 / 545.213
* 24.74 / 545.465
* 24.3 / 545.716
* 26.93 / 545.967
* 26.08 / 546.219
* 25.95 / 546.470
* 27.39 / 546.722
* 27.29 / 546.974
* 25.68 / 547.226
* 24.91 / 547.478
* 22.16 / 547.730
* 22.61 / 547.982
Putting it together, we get 0.07 mag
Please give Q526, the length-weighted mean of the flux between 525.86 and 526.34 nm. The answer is 28.7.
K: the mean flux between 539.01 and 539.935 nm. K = 23.6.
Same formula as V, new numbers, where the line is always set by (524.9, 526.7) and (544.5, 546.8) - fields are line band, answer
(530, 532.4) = -0.042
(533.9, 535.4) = -0.027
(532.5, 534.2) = 0.016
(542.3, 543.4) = -0.057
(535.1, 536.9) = -0.049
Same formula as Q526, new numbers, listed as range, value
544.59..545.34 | 23.8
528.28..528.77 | 26.6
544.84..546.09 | 24.5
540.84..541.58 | 24.9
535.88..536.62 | 26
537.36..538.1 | 26.8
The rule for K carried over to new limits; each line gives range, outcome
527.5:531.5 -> 26.7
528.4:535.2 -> 26.6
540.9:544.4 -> 25.9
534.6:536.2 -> 27.6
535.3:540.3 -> 26.2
